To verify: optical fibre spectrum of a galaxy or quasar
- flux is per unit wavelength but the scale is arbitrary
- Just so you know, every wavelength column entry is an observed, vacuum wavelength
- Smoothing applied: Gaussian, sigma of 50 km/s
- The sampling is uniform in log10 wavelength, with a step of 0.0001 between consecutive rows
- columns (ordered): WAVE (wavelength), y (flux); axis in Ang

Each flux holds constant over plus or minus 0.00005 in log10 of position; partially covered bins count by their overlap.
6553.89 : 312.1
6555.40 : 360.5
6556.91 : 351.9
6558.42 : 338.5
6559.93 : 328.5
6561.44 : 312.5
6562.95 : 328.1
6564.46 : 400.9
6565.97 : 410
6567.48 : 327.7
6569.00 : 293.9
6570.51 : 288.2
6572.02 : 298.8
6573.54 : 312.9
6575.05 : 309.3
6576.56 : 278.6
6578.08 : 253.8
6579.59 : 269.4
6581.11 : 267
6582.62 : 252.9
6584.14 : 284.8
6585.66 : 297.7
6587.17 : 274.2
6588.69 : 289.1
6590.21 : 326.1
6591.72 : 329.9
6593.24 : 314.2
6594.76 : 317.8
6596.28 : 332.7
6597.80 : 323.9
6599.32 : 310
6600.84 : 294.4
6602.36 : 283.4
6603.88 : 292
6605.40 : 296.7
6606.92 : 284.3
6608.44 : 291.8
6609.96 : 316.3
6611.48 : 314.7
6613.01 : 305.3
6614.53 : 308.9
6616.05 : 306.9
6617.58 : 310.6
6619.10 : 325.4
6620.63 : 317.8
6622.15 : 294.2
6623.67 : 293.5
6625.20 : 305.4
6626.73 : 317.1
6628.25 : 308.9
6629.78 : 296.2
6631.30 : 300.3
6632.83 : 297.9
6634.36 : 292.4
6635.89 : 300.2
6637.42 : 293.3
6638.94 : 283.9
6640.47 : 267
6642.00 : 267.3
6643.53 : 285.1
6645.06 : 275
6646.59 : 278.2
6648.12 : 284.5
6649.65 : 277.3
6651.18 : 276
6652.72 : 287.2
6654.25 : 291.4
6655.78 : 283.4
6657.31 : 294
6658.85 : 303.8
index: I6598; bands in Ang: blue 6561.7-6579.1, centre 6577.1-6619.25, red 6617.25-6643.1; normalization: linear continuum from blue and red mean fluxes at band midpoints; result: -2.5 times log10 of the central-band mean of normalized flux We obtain 0.03 mag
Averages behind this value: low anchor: 318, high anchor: 298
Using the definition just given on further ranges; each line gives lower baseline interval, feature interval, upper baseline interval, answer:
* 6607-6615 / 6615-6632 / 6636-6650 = -0.041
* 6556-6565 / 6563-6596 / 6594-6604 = 0.070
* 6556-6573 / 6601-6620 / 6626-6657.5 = 0.014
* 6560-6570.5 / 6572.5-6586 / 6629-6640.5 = 0.180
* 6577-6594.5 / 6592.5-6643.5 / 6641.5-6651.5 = -0.071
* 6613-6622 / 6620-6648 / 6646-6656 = 0.018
